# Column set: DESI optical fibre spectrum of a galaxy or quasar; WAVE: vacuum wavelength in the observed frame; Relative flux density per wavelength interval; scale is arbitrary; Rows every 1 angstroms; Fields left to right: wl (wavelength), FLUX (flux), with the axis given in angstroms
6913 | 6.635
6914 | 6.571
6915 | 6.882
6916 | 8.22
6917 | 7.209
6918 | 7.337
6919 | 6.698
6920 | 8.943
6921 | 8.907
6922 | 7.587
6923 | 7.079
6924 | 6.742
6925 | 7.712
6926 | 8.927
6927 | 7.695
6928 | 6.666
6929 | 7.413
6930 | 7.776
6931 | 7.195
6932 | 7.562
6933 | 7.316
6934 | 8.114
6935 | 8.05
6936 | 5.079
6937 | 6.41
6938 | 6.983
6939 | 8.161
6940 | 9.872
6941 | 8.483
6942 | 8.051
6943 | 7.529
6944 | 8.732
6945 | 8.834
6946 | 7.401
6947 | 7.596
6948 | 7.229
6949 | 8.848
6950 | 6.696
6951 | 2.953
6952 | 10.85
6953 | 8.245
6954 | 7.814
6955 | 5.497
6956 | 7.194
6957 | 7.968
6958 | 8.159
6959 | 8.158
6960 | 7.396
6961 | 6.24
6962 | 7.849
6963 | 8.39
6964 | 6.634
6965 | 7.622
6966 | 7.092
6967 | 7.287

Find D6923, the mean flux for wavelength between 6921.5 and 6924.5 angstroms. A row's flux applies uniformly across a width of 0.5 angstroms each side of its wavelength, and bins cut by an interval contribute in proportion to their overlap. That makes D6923 7.14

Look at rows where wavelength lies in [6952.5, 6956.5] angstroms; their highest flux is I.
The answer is 8.245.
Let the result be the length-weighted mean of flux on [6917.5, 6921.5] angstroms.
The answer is 7.97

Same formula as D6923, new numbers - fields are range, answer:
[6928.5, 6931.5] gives 7.46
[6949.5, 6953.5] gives 7.19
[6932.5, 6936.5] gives 7.14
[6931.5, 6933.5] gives 7.44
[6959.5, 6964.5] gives 7.3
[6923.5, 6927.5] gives 7.77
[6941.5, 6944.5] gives 8.1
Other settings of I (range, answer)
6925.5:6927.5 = 8.927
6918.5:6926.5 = 8.943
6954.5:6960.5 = 8.159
